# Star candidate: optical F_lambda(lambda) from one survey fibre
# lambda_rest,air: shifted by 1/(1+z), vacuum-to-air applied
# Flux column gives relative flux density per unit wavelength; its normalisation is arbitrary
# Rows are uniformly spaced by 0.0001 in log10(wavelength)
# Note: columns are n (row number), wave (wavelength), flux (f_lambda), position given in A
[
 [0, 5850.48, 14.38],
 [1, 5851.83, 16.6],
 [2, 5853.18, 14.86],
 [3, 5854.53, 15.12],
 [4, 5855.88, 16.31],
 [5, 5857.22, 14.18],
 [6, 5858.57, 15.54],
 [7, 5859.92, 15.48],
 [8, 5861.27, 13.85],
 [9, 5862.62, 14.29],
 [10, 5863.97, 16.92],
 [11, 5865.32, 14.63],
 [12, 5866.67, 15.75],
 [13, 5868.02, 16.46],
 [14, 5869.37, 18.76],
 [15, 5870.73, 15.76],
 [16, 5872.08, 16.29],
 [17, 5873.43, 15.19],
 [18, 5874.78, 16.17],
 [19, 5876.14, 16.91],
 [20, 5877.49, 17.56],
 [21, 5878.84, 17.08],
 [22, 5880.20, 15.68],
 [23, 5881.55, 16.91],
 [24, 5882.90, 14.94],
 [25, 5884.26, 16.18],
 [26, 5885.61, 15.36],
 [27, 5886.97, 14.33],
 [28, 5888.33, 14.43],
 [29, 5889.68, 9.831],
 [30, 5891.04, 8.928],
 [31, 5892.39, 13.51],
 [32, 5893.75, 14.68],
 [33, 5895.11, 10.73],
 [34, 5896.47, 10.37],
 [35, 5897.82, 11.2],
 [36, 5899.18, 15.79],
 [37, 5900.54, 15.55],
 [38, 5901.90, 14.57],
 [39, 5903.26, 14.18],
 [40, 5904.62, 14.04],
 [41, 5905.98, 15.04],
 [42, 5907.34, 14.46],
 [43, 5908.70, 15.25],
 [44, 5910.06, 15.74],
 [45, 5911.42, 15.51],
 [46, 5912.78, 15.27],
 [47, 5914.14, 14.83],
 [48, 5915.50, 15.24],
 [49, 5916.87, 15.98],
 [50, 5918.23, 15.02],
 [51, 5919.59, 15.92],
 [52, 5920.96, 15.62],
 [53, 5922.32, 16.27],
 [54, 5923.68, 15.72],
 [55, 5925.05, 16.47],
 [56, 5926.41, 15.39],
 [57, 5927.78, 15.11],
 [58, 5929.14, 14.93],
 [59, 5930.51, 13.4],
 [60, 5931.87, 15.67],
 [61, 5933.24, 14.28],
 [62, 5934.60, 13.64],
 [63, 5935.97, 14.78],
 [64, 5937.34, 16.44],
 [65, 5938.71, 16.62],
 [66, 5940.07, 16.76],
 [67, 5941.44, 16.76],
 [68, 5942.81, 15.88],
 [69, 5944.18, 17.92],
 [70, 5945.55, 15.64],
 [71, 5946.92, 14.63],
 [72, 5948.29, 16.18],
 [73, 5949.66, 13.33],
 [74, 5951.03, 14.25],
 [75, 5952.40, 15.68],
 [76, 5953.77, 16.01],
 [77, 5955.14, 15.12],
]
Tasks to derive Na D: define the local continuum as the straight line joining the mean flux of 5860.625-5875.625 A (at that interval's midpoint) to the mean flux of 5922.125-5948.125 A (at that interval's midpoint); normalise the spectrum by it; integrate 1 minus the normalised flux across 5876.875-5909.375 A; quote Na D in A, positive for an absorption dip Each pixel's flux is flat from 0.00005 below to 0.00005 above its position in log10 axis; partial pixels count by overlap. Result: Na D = 3.2 A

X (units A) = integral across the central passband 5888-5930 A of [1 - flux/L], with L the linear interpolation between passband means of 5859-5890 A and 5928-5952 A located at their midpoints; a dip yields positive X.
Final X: 3.1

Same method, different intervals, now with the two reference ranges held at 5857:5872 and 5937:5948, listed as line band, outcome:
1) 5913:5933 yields 0.97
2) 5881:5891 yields 1.05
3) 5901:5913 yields 0.85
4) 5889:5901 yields 2.79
